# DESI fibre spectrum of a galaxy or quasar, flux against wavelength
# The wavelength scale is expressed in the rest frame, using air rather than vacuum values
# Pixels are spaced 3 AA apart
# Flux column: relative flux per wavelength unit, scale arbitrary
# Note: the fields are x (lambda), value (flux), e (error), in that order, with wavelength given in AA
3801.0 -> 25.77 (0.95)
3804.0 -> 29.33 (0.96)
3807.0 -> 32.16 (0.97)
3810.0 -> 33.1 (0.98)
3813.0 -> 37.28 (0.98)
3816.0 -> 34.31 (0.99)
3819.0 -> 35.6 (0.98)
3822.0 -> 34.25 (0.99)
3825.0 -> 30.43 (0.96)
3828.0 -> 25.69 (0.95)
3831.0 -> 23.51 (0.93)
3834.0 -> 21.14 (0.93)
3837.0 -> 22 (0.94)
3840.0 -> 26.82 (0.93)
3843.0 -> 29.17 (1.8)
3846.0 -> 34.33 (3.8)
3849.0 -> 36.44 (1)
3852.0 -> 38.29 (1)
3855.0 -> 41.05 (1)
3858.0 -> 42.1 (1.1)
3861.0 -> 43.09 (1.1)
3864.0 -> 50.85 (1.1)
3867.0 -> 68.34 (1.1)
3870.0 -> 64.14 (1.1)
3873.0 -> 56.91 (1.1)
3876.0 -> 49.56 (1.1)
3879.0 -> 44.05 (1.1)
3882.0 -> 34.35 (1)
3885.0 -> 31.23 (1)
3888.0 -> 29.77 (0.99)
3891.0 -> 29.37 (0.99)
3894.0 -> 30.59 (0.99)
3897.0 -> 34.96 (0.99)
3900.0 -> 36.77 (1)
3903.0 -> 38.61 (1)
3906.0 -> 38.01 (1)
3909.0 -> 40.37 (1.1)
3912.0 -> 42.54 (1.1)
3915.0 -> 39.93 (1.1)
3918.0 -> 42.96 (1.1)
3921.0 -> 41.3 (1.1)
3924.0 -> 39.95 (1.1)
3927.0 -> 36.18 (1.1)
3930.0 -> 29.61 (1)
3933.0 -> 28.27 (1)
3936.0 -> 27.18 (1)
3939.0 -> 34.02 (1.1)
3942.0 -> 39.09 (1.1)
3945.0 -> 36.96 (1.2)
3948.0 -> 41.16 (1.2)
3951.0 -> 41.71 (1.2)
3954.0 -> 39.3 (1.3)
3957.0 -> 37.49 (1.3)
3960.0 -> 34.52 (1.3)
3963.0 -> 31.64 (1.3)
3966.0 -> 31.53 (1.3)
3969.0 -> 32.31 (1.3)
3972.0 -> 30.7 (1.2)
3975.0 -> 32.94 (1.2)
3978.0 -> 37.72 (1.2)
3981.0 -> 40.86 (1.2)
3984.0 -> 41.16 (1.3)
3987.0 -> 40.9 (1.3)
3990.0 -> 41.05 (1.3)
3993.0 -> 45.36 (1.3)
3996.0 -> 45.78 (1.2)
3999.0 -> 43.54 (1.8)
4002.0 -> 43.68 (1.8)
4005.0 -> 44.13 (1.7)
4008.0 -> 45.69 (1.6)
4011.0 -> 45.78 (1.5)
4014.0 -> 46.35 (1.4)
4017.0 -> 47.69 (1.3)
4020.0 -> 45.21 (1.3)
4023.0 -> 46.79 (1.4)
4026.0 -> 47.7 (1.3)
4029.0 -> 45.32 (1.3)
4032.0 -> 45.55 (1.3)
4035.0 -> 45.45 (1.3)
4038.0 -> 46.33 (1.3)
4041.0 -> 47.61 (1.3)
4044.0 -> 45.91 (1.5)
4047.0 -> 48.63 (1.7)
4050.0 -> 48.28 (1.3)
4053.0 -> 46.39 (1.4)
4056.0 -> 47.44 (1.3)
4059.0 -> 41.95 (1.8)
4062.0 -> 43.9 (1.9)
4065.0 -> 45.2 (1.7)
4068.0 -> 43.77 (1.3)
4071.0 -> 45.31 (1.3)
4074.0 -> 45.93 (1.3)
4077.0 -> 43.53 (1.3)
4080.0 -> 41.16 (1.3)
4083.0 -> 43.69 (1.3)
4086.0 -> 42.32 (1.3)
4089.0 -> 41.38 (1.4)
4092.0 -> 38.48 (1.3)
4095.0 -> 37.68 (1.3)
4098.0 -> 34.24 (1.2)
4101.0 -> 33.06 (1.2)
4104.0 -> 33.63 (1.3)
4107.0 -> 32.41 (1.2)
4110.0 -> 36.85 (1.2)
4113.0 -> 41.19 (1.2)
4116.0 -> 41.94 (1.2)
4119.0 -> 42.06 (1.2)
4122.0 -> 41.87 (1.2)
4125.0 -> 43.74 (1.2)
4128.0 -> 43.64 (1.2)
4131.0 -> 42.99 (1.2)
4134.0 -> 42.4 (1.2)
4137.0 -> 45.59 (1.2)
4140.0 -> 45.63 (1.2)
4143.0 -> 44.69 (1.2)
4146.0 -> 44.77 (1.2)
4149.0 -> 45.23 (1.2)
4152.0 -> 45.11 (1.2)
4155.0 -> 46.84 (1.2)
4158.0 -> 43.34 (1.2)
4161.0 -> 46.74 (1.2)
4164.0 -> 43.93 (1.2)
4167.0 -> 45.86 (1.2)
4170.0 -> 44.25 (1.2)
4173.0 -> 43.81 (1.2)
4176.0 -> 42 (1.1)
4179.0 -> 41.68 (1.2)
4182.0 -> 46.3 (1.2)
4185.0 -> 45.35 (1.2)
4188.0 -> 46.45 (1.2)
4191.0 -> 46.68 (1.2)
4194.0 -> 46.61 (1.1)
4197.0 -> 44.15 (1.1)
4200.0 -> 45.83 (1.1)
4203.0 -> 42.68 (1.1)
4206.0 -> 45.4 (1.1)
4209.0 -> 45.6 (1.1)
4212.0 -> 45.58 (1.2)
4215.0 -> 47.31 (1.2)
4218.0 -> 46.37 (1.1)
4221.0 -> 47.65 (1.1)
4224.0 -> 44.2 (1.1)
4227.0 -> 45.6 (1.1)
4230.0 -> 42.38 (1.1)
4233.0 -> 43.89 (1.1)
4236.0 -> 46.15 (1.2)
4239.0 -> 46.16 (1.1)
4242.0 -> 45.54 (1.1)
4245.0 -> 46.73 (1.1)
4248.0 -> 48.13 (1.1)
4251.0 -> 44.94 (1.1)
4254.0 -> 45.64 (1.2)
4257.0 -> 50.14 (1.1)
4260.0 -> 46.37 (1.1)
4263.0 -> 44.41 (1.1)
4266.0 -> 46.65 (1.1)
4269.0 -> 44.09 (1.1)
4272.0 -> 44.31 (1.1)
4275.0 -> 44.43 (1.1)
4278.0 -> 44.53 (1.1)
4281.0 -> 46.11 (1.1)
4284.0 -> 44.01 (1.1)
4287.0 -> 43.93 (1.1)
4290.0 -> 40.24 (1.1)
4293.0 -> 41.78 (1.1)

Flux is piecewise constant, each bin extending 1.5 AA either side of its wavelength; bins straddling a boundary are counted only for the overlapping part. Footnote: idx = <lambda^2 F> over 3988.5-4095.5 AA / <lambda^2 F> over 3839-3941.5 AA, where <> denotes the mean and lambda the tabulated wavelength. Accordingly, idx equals 1.23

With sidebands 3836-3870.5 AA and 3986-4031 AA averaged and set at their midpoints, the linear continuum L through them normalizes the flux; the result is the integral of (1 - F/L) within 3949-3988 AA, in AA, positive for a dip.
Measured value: 6.8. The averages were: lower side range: 41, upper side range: 45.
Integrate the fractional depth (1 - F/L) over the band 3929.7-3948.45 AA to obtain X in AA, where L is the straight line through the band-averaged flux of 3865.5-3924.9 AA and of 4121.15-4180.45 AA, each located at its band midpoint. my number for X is 3.8 AA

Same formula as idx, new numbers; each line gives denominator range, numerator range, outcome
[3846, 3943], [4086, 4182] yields 1.19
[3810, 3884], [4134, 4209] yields 1.37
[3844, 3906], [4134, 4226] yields 1.27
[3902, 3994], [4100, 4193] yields 1.27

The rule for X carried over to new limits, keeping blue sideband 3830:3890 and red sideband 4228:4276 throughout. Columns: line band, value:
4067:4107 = 2.80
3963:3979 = 3.27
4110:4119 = 0.54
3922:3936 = 2.55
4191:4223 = -0.58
